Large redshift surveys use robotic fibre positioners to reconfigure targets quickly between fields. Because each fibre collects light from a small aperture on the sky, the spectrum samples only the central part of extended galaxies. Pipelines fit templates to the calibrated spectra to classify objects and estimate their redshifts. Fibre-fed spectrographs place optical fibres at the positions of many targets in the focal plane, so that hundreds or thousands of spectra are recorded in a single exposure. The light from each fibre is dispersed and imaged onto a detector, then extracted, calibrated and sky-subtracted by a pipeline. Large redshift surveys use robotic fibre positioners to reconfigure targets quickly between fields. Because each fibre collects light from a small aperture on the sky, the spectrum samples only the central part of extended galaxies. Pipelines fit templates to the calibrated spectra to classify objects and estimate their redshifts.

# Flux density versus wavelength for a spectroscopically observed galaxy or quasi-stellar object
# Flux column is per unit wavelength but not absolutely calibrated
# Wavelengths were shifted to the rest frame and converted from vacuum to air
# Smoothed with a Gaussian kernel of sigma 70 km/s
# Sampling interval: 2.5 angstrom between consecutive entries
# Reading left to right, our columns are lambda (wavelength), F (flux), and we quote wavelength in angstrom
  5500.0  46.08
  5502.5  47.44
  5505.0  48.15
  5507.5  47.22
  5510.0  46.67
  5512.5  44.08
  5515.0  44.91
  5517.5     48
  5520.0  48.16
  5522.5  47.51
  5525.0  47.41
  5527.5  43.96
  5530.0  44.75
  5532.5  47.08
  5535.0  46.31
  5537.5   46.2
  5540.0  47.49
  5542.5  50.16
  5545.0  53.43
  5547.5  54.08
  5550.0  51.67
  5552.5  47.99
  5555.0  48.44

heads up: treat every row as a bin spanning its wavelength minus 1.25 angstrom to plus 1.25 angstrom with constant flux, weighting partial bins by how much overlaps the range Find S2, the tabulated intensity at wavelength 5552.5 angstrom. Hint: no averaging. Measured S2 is 47.99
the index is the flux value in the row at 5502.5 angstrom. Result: 47.44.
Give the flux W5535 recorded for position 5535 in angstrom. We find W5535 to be 46.31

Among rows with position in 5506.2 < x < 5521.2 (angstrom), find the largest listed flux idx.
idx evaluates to 48.16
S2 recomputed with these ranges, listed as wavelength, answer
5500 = 46.08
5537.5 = 46.2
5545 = 53.43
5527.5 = 43.96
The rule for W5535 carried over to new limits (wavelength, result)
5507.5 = 47.22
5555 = 48.44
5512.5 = 44.08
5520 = 48.16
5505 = 48.15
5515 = 44.91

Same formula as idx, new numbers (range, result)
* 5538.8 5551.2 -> 54.08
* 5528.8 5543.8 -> 50.16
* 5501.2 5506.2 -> 48.15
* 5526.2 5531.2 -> 44.75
